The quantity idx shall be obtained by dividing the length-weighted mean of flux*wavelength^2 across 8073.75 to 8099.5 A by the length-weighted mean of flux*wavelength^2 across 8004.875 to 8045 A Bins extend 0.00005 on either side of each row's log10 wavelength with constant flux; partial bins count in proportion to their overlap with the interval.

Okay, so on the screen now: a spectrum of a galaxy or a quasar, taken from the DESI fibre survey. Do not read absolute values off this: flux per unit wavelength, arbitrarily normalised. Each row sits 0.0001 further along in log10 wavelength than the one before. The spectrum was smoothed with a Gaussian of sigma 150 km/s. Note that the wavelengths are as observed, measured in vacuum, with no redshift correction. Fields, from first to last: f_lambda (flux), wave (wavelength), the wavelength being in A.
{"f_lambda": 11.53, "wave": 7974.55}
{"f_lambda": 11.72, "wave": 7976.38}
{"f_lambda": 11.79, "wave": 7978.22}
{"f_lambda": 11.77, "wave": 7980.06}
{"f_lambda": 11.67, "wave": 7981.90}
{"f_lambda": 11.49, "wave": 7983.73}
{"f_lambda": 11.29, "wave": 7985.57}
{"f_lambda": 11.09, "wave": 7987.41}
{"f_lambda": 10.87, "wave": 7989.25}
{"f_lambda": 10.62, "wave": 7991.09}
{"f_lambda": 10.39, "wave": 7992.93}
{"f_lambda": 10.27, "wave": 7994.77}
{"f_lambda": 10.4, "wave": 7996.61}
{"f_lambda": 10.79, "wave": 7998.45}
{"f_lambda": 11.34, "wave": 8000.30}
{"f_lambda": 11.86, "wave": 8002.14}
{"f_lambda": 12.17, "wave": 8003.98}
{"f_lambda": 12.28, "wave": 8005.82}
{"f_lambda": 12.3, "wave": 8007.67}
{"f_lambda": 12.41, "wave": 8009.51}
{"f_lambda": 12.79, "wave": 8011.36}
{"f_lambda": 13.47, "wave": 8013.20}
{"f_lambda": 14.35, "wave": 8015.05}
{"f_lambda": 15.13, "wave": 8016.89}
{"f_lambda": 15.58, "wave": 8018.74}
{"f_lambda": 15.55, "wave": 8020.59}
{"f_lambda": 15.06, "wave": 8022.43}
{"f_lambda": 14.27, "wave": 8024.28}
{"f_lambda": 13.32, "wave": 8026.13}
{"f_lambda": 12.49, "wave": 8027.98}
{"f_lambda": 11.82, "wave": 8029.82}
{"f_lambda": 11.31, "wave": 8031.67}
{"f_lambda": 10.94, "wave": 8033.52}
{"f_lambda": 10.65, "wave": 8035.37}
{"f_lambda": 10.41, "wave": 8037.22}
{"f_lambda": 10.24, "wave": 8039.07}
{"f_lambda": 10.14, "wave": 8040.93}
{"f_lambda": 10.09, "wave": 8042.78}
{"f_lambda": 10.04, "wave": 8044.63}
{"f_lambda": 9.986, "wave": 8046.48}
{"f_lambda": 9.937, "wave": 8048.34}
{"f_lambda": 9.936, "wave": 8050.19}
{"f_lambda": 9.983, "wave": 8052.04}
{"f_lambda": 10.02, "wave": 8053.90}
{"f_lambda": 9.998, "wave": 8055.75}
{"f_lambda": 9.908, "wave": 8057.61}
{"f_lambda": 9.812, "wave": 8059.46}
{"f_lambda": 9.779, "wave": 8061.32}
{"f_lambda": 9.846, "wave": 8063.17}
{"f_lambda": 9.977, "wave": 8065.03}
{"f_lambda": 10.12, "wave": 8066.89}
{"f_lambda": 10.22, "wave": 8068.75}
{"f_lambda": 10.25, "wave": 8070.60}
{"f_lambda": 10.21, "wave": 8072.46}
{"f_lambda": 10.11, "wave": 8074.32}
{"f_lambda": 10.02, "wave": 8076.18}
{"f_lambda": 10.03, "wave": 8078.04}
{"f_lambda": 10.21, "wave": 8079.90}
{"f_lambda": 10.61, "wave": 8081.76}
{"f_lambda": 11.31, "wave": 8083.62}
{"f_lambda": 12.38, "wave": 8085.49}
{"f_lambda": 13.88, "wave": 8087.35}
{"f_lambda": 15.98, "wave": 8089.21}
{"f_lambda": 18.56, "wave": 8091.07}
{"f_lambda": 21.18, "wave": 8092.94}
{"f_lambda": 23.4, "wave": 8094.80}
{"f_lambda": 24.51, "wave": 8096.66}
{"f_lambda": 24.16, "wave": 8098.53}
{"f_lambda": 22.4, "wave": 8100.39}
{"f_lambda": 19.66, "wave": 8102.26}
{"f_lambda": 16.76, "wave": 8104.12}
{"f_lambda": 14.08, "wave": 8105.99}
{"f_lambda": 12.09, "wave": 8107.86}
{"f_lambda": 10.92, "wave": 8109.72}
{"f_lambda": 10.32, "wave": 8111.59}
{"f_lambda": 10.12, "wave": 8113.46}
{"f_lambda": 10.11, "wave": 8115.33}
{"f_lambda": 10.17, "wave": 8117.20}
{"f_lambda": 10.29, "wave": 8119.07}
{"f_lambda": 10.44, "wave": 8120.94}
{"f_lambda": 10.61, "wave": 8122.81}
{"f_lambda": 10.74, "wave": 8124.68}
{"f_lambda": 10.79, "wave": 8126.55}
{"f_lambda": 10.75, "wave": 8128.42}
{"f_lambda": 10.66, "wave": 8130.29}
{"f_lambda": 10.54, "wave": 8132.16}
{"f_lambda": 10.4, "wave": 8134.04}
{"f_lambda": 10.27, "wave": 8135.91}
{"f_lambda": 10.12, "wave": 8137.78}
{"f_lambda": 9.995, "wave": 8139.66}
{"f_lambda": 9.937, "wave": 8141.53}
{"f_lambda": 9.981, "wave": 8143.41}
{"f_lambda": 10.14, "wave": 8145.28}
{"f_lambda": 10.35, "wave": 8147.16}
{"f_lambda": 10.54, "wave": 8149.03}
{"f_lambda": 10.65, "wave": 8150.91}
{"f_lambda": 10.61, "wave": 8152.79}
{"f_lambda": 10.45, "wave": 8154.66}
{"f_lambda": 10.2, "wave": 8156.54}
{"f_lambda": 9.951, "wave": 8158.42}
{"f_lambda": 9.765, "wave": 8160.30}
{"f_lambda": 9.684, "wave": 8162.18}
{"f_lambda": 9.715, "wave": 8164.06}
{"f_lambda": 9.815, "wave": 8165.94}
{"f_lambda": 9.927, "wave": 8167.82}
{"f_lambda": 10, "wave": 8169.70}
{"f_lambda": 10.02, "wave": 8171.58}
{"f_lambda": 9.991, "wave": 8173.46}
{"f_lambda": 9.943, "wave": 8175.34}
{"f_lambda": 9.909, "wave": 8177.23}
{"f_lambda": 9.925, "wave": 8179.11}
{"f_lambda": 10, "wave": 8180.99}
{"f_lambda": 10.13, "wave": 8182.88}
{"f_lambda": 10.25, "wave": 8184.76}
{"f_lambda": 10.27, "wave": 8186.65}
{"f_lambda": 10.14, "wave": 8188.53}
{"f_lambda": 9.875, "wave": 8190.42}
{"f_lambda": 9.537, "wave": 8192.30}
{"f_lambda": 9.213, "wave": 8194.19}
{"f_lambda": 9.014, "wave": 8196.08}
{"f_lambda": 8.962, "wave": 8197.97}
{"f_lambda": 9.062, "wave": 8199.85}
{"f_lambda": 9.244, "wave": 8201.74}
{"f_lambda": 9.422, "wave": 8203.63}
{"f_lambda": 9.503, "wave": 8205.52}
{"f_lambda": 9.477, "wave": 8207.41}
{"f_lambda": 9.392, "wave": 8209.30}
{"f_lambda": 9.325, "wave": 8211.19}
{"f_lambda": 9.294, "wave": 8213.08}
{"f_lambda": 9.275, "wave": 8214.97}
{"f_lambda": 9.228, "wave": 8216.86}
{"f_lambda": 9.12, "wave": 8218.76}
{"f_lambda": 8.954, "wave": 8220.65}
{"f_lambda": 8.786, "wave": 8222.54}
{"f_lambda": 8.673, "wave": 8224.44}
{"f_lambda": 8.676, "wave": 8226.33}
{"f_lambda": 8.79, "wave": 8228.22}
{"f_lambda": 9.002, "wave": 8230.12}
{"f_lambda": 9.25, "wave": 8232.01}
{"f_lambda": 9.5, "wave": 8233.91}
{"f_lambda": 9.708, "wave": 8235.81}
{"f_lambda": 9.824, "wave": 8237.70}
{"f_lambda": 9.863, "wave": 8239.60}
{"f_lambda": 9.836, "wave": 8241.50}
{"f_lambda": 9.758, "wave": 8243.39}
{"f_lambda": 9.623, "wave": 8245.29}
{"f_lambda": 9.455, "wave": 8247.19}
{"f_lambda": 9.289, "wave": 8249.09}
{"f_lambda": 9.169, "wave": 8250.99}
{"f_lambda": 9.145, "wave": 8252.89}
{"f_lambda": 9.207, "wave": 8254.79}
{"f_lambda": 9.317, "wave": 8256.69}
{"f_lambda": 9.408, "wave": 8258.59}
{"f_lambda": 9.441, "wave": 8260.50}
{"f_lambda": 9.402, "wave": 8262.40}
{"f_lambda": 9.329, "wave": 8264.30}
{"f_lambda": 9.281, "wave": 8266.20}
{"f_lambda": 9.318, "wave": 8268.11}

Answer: 1.3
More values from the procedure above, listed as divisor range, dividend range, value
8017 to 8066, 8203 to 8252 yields 0.87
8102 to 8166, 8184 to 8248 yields 0.89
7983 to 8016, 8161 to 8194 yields 0.89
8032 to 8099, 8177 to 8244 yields 0.81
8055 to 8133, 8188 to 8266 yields 0.75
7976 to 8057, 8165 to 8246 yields 0.85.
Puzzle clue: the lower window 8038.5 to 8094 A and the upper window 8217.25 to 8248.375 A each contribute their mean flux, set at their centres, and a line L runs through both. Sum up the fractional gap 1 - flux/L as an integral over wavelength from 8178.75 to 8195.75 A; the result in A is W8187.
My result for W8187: -0.1 A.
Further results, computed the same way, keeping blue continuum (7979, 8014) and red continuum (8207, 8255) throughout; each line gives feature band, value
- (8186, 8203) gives 0.3 A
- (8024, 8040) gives -0.6 A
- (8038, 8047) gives 0.8 A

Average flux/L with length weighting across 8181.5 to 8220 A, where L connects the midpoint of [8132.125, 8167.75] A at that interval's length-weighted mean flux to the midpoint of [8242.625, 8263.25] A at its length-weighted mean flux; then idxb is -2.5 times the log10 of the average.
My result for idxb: 0.03 mag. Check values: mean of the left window 10.1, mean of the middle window 9.49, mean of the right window 9.38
